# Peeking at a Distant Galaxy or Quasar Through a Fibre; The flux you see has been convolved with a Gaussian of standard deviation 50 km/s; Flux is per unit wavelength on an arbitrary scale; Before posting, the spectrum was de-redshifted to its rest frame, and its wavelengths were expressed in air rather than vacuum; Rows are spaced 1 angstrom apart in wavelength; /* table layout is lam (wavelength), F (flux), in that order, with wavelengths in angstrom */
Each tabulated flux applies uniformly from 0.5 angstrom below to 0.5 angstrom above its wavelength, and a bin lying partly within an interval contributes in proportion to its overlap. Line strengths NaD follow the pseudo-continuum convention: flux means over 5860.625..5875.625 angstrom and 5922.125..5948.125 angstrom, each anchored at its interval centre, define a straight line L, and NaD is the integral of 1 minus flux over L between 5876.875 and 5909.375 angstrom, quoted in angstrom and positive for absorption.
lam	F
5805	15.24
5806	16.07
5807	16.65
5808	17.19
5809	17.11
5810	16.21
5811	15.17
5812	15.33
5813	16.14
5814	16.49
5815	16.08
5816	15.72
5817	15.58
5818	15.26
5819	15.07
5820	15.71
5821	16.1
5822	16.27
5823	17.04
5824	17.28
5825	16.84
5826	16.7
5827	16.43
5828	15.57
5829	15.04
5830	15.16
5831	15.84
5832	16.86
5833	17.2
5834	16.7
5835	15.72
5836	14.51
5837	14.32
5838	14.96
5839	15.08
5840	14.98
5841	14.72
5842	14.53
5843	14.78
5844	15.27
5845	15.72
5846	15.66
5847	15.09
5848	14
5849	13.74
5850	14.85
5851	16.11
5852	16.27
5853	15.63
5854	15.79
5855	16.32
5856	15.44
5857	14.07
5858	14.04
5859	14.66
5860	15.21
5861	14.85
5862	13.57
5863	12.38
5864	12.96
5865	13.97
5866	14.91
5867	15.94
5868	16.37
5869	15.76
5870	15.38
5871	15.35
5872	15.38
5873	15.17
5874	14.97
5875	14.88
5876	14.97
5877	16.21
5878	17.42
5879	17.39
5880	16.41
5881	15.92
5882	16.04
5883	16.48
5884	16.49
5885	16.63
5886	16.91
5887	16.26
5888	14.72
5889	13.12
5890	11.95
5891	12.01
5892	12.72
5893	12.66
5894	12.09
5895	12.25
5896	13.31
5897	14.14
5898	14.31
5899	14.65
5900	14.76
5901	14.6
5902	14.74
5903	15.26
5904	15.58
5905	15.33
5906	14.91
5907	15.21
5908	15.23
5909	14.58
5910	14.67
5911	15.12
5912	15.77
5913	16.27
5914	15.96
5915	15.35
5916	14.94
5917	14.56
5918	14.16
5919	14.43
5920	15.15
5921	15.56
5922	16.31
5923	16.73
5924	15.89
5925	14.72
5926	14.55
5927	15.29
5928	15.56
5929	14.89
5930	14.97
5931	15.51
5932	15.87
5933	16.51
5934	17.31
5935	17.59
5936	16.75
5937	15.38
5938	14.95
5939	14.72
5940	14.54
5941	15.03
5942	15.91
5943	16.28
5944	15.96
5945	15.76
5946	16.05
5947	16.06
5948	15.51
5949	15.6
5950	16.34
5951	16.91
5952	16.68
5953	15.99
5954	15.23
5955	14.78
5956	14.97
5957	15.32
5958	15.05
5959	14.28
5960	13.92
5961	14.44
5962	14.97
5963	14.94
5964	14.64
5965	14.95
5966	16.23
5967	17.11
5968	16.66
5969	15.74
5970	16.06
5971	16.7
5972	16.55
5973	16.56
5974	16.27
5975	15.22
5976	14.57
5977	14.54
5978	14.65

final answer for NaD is 0.62 angstrom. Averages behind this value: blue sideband 14.8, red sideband 15.7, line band 14.8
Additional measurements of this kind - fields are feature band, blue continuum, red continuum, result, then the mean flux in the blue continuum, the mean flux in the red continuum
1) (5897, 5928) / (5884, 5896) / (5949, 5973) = -1.58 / 13.9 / 15.6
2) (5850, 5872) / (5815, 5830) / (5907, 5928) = 0.99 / 16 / 15.3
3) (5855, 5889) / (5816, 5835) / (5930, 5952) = 1.47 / 16.1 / 15.9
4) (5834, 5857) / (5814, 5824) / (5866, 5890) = 1.01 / 16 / 15.7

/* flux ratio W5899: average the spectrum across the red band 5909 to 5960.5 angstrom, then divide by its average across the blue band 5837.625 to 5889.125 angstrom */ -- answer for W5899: 1.0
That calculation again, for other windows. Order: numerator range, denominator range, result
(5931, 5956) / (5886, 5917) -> 1.10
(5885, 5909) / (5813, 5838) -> 0.89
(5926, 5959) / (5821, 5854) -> 1.01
